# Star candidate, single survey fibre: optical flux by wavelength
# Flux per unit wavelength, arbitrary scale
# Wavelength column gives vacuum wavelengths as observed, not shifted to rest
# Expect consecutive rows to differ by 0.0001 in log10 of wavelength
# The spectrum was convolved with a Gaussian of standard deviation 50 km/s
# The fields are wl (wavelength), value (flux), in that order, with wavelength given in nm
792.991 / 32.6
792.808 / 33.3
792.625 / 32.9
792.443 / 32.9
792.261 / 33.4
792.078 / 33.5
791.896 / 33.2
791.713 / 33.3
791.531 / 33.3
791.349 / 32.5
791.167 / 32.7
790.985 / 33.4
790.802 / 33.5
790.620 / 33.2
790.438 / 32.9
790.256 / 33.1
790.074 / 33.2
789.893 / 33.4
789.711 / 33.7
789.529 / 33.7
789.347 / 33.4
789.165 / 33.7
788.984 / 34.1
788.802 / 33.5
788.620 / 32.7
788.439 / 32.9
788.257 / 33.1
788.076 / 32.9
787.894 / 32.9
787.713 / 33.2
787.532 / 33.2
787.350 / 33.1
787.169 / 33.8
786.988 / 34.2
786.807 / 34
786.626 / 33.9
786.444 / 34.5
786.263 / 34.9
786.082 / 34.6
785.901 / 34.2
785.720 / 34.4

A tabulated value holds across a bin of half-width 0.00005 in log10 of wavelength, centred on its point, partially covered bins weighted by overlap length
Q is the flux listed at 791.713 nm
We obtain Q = 33.3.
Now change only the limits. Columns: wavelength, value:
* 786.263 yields 34.9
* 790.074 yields 33.2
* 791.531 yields 33.3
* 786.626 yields 33.9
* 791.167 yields 32.7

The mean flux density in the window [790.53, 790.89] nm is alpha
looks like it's 33.4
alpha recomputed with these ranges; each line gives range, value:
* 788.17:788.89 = 33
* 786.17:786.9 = 34.3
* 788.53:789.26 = 33.5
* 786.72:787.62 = 33.7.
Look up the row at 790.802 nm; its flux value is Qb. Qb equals 33.5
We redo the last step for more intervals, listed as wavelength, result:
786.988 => 34.2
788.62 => 32.7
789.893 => 33.4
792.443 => 32.9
